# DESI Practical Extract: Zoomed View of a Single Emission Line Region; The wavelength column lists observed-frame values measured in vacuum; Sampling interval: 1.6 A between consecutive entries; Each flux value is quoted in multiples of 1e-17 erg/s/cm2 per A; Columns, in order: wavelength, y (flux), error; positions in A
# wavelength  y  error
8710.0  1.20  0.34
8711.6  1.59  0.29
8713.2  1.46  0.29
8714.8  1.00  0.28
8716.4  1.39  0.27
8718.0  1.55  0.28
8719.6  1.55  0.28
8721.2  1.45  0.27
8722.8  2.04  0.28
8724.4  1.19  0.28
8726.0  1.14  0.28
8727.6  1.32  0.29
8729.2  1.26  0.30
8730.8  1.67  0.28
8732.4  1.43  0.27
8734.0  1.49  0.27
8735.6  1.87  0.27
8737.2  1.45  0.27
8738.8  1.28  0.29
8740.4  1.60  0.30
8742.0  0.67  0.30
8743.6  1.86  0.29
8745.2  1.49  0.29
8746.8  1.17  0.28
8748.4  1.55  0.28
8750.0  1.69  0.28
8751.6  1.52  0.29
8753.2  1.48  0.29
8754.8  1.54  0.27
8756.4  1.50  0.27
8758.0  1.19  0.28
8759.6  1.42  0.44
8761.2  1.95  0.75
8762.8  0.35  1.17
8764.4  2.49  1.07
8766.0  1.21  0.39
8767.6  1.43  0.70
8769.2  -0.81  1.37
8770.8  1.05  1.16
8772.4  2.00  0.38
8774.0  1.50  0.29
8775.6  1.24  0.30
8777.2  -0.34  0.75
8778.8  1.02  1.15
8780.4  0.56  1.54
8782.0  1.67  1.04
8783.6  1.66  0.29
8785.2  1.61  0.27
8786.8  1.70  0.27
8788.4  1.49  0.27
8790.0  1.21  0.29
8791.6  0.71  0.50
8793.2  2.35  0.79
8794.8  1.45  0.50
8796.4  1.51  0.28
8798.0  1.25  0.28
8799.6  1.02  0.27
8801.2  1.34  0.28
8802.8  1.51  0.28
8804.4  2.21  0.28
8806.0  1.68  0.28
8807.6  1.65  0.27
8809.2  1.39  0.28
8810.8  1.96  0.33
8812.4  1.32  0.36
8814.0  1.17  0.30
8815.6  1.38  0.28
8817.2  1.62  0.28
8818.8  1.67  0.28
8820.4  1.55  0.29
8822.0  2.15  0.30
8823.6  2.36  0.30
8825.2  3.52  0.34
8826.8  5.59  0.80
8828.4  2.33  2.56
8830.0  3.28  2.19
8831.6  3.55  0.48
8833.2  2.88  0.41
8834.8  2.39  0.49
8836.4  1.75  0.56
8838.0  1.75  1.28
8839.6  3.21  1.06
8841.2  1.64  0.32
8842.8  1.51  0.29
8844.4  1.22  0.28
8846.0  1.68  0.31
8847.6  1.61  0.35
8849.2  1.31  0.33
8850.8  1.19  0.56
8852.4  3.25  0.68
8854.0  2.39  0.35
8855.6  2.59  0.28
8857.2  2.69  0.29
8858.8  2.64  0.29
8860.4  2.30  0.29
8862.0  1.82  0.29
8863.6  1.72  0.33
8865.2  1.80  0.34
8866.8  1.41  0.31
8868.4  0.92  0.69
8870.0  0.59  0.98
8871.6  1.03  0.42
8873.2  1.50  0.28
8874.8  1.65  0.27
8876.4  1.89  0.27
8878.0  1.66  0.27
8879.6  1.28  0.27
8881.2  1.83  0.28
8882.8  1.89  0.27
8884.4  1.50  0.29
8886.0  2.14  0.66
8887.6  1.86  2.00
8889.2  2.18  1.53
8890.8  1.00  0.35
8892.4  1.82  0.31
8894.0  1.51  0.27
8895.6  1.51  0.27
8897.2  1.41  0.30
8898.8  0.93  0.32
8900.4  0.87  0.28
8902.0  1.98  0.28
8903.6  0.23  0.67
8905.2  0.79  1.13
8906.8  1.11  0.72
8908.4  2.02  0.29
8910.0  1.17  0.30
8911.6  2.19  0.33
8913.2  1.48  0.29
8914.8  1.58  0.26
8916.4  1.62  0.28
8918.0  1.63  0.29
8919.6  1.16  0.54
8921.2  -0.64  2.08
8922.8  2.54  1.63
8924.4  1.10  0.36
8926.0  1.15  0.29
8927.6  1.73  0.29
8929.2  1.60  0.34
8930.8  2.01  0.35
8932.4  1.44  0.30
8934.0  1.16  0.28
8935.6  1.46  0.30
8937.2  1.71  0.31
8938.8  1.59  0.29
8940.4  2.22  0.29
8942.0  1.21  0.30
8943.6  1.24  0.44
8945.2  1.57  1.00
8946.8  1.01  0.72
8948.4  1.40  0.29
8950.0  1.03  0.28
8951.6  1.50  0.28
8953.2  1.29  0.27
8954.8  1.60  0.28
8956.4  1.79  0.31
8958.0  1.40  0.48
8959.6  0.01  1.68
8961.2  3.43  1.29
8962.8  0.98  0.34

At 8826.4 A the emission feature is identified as Halpha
